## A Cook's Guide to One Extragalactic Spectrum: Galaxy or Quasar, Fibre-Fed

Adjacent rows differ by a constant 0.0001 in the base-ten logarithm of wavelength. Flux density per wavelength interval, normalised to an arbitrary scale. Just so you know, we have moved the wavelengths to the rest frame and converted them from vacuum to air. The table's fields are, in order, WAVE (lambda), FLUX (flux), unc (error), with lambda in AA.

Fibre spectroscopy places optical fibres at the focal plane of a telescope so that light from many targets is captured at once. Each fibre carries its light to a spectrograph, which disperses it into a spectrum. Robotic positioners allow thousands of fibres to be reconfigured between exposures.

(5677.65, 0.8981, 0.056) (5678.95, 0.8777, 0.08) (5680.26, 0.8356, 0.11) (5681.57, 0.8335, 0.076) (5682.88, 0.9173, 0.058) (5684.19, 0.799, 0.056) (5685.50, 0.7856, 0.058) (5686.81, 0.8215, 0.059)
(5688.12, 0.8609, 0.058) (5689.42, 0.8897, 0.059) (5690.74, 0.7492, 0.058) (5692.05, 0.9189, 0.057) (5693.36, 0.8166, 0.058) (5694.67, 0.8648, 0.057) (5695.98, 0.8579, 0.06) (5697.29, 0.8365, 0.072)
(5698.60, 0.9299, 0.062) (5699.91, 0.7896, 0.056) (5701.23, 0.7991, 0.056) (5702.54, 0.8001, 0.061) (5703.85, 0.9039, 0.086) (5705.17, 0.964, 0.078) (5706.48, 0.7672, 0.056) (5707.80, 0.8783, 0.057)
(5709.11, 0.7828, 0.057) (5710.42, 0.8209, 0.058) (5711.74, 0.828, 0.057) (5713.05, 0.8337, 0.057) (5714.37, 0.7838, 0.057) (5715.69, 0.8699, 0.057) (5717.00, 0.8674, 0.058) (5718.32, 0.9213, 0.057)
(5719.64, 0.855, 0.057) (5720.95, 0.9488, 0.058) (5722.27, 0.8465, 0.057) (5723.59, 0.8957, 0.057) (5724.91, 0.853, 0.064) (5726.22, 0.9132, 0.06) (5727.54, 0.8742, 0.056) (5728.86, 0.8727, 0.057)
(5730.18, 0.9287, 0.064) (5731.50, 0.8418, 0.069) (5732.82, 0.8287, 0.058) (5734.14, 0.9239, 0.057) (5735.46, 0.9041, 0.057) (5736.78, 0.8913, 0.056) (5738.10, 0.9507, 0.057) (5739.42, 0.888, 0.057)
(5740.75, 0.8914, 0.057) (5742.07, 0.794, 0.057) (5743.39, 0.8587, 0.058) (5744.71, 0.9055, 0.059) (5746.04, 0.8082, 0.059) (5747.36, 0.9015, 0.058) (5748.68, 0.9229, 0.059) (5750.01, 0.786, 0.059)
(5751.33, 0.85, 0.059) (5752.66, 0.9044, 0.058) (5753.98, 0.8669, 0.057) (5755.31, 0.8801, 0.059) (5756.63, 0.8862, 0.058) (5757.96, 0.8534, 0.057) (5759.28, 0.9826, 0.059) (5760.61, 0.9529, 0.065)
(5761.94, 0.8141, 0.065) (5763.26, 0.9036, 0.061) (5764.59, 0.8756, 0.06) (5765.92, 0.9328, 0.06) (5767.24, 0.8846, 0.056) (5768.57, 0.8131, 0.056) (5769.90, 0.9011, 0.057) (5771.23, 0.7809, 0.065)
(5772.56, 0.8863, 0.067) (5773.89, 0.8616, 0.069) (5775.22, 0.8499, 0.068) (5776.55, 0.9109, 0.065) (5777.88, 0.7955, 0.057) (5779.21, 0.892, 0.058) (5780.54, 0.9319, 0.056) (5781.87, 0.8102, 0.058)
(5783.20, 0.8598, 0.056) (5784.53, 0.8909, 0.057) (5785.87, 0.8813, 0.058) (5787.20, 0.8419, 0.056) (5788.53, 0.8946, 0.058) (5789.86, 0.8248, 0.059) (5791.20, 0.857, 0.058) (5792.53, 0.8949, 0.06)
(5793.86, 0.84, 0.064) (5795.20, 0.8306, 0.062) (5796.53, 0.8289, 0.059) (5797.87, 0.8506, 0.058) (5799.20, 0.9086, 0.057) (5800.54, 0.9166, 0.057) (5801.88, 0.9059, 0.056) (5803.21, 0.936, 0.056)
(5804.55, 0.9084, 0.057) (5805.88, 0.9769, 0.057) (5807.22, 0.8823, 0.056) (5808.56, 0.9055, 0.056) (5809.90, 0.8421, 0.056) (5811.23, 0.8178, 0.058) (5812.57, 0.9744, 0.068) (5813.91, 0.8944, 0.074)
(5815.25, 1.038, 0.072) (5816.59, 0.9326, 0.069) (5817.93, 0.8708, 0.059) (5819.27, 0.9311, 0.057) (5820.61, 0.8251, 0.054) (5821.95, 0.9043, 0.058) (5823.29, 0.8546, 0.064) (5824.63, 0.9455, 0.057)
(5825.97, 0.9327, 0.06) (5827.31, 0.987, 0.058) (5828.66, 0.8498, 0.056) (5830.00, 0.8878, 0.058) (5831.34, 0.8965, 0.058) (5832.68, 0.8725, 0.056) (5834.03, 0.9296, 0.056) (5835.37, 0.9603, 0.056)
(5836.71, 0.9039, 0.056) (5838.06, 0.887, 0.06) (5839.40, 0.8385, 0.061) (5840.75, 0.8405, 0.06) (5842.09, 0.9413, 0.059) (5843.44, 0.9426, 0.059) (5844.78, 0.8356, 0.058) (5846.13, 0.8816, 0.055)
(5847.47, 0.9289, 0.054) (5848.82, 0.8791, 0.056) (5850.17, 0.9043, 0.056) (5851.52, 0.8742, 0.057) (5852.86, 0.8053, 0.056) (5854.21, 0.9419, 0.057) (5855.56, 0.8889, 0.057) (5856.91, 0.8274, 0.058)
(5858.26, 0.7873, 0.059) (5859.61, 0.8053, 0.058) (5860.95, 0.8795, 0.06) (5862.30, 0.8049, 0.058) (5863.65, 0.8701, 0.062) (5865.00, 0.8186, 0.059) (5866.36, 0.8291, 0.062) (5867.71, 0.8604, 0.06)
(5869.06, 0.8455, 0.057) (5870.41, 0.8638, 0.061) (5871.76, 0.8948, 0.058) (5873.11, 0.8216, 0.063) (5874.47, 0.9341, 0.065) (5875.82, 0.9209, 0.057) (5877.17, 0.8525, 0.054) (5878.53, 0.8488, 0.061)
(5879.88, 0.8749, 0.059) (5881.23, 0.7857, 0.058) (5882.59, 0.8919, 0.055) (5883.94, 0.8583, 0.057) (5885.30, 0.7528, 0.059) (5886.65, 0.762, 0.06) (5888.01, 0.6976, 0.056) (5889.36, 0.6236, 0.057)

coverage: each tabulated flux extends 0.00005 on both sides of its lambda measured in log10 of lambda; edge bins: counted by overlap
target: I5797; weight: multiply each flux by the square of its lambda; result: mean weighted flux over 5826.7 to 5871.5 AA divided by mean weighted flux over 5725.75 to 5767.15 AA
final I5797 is 1.0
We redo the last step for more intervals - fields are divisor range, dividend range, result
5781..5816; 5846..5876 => 1.00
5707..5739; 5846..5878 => 1.04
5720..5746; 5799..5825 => 1.06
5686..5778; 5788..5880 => 1.06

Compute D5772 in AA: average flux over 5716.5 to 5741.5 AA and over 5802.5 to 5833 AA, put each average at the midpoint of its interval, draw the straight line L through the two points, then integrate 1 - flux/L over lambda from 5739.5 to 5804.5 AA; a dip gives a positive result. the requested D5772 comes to 1.86 AA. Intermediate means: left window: 0.889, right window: 0.908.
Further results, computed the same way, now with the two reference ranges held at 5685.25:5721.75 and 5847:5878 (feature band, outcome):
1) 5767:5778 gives 0.0 AA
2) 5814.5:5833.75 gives -1.1 AA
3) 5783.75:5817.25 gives -1.3 AA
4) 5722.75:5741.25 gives -0.8 AA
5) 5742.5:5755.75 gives -0.2 AA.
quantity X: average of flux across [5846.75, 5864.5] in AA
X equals 0.861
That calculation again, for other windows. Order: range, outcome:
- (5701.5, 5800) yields 0.869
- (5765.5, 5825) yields 0.882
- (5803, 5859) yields 0.896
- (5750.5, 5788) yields 0.875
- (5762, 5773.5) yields 0.869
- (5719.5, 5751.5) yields 0.878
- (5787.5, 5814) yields 0.884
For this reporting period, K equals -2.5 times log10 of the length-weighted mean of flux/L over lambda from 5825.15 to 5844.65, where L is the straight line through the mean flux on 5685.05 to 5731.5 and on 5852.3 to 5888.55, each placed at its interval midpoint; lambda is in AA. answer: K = -0.07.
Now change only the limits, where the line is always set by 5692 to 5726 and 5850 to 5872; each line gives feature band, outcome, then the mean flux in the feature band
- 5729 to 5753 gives -0.03 mag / 0.876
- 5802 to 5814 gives -0.07 mag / 0.905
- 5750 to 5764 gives -0.04 mag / 0.885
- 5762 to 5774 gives -0.02 mag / 0.869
